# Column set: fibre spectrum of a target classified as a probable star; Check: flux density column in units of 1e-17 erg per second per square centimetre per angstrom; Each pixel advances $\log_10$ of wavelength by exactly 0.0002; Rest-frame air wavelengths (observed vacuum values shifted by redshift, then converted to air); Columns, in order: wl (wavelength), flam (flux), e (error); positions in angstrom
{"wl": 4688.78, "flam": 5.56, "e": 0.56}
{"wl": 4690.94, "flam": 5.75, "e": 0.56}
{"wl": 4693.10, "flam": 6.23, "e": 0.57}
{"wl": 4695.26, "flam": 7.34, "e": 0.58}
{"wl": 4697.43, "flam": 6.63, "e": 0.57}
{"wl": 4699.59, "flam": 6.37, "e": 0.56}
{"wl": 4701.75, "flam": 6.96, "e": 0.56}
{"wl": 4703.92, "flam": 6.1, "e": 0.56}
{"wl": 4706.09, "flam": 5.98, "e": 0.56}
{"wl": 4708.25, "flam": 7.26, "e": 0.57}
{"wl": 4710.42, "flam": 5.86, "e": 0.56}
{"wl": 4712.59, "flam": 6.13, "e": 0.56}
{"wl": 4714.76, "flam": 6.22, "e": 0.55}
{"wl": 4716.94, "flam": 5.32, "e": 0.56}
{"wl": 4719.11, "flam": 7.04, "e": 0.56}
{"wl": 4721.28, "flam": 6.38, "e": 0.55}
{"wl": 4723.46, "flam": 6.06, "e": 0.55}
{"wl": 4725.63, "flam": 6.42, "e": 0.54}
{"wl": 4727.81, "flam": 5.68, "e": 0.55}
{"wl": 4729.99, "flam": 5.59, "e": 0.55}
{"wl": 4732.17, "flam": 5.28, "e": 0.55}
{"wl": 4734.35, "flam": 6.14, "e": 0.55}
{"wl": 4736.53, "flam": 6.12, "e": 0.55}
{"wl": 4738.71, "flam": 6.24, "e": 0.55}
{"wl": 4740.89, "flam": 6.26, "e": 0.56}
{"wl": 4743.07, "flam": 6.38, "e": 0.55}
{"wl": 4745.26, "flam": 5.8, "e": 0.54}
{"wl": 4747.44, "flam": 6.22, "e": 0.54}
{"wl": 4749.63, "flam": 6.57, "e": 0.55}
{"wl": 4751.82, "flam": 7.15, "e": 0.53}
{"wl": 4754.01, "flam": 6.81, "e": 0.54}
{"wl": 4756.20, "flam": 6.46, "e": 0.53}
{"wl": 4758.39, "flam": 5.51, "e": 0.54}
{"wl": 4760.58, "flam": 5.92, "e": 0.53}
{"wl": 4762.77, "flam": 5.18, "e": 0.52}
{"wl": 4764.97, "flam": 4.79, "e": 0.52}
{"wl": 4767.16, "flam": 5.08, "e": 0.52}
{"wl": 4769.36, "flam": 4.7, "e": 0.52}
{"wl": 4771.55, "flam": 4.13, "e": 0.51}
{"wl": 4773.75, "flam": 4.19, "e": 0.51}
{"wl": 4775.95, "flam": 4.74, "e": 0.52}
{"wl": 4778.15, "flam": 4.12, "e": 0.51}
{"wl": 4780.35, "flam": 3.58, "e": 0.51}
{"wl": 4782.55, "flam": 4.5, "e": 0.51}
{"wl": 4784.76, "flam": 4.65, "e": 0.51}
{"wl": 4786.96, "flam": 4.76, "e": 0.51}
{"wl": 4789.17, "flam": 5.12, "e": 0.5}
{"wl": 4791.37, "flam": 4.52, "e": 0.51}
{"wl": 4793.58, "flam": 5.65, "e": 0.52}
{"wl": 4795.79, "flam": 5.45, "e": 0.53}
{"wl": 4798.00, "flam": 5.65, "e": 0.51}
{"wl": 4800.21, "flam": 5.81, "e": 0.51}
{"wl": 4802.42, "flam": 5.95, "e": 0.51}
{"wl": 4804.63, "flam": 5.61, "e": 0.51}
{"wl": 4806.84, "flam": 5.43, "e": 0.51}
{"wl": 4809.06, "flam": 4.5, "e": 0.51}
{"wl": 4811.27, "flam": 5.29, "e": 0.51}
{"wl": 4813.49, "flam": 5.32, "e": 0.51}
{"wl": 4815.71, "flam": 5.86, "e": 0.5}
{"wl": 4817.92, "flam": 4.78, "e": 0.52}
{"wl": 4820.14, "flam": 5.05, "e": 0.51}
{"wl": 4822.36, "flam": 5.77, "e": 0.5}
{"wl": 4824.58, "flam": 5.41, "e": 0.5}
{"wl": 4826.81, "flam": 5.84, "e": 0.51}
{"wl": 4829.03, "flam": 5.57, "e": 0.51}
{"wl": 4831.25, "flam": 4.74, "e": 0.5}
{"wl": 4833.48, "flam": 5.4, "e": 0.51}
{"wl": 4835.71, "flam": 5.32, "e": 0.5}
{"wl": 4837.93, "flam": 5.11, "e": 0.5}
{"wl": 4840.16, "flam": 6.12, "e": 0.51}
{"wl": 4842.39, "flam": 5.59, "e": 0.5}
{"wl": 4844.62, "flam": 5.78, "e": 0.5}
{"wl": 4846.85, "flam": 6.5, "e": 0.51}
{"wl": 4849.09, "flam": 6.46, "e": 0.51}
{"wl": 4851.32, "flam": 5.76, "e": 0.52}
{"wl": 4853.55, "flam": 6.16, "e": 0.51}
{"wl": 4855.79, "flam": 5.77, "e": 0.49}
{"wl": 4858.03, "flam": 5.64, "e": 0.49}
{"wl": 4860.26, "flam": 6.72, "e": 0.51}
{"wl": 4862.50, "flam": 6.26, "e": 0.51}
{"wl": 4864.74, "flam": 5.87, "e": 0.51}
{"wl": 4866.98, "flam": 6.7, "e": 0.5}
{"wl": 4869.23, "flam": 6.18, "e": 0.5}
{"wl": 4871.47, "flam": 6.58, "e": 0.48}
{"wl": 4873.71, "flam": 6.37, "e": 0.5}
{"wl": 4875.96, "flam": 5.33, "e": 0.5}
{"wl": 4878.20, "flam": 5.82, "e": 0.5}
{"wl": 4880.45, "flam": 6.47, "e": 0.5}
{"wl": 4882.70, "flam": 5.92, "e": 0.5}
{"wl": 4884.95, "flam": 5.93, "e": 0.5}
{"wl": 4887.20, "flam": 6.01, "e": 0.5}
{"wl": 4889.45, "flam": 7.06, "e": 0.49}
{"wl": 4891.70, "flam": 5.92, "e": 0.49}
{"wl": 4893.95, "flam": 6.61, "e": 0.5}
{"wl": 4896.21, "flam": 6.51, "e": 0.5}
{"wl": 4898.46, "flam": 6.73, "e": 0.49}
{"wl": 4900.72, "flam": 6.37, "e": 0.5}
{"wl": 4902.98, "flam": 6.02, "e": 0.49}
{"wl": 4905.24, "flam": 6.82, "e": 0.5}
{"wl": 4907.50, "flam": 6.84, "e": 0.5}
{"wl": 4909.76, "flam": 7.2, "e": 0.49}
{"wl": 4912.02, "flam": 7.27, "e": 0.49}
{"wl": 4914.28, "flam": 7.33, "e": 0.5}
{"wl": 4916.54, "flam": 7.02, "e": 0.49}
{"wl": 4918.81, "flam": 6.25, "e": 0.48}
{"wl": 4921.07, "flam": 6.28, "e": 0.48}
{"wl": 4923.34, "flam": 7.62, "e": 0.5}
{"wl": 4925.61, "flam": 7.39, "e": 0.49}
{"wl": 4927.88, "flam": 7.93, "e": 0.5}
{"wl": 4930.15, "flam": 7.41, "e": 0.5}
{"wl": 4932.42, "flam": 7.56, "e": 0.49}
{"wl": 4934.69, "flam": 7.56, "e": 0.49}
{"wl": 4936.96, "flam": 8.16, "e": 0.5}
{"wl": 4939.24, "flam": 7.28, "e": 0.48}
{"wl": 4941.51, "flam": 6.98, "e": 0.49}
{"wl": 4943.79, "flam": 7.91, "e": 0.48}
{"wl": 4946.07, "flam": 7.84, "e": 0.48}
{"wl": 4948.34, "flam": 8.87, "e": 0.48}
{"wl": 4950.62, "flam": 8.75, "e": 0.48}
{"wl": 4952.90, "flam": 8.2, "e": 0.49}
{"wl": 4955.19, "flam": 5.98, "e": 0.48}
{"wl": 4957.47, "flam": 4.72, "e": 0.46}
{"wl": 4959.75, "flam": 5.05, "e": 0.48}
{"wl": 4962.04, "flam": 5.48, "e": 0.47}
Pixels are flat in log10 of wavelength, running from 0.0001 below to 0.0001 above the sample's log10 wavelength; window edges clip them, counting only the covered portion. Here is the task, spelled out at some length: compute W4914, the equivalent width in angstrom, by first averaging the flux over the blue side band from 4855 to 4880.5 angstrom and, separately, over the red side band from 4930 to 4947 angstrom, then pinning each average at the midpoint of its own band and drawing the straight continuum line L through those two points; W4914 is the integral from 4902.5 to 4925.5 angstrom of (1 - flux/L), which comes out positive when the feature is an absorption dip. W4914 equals 0.6 angstrom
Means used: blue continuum 6.13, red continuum 7.59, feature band 6.91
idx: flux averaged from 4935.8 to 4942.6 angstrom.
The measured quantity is 7.48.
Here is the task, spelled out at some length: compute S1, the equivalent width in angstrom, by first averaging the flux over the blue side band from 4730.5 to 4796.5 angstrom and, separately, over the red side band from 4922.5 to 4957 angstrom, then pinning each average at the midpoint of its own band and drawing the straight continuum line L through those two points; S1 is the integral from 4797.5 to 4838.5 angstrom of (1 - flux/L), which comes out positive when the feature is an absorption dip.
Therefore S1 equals 4.7 angstrom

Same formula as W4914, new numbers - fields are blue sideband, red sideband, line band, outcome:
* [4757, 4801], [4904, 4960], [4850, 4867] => 0.1 angstrom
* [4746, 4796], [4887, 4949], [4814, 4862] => 3.1 angstrom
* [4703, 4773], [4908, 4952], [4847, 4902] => 6.5 angstrom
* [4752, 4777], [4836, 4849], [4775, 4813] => 3.3 angstrom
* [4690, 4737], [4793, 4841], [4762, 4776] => 2.7 angstrom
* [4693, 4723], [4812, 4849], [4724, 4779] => 4.0 angstrom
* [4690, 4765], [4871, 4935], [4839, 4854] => 1.1 angstrom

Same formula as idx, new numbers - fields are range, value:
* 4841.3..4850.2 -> 6.08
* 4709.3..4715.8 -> 6.07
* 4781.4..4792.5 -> 4.71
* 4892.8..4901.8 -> 6.55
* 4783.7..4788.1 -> 4.71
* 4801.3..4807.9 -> 5.67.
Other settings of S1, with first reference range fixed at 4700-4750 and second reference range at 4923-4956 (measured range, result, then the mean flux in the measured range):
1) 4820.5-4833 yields 2.65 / 5.44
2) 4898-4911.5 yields 1.41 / 6.68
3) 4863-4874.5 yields 1.39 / 6.33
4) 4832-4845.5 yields 2.82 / 5.53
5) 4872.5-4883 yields 1.85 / 5.99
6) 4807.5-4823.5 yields 3.73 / 5.23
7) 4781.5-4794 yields 3.39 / 4.82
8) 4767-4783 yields 5.38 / 4.33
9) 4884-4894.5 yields 1.51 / 6.3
